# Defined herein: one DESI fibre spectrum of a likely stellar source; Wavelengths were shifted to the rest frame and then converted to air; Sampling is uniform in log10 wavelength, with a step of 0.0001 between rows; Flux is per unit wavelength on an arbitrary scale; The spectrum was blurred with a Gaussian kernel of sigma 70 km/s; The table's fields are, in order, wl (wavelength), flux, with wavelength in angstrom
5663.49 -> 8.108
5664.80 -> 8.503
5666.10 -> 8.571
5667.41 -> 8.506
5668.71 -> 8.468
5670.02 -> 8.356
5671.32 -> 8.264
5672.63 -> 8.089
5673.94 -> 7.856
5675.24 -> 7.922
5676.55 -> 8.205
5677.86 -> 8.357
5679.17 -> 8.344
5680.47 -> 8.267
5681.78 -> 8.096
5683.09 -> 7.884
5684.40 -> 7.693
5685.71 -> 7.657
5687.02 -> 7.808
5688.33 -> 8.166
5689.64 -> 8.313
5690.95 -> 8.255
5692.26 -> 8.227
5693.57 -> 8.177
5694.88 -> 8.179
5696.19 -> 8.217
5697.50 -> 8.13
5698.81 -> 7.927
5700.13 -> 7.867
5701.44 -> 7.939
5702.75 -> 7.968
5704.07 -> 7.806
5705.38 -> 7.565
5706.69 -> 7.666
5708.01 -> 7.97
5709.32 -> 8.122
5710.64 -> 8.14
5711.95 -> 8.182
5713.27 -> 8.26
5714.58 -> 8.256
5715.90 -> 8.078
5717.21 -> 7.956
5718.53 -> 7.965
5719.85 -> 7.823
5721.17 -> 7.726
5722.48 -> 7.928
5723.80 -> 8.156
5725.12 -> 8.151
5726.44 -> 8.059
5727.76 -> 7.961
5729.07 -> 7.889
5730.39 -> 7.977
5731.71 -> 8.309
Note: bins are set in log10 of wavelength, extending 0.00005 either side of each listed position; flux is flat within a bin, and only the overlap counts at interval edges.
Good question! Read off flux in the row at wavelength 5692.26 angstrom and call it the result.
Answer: 8.227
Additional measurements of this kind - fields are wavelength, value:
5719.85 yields 7.823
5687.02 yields 7.808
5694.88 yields 8.179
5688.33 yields 8.166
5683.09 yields 7.884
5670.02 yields 8.356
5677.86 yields 8.357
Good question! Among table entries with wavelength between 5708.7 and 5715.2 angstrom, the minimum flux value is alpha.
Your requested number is 8.122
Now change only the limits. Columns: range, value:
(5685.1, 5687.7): 7.657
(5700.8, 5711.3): 7.565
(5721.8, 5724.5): 7.928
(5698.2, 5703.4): 7.867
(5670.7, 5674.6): 7.856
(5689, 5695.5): 8.177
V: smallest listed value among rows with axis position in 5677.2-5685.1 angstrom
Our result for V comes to 7.693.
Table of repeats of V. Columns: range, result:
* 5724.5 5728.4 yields 7.961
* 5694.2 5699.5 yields 7.927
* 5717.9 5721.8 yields 7.726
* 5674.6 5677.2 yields 7.922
